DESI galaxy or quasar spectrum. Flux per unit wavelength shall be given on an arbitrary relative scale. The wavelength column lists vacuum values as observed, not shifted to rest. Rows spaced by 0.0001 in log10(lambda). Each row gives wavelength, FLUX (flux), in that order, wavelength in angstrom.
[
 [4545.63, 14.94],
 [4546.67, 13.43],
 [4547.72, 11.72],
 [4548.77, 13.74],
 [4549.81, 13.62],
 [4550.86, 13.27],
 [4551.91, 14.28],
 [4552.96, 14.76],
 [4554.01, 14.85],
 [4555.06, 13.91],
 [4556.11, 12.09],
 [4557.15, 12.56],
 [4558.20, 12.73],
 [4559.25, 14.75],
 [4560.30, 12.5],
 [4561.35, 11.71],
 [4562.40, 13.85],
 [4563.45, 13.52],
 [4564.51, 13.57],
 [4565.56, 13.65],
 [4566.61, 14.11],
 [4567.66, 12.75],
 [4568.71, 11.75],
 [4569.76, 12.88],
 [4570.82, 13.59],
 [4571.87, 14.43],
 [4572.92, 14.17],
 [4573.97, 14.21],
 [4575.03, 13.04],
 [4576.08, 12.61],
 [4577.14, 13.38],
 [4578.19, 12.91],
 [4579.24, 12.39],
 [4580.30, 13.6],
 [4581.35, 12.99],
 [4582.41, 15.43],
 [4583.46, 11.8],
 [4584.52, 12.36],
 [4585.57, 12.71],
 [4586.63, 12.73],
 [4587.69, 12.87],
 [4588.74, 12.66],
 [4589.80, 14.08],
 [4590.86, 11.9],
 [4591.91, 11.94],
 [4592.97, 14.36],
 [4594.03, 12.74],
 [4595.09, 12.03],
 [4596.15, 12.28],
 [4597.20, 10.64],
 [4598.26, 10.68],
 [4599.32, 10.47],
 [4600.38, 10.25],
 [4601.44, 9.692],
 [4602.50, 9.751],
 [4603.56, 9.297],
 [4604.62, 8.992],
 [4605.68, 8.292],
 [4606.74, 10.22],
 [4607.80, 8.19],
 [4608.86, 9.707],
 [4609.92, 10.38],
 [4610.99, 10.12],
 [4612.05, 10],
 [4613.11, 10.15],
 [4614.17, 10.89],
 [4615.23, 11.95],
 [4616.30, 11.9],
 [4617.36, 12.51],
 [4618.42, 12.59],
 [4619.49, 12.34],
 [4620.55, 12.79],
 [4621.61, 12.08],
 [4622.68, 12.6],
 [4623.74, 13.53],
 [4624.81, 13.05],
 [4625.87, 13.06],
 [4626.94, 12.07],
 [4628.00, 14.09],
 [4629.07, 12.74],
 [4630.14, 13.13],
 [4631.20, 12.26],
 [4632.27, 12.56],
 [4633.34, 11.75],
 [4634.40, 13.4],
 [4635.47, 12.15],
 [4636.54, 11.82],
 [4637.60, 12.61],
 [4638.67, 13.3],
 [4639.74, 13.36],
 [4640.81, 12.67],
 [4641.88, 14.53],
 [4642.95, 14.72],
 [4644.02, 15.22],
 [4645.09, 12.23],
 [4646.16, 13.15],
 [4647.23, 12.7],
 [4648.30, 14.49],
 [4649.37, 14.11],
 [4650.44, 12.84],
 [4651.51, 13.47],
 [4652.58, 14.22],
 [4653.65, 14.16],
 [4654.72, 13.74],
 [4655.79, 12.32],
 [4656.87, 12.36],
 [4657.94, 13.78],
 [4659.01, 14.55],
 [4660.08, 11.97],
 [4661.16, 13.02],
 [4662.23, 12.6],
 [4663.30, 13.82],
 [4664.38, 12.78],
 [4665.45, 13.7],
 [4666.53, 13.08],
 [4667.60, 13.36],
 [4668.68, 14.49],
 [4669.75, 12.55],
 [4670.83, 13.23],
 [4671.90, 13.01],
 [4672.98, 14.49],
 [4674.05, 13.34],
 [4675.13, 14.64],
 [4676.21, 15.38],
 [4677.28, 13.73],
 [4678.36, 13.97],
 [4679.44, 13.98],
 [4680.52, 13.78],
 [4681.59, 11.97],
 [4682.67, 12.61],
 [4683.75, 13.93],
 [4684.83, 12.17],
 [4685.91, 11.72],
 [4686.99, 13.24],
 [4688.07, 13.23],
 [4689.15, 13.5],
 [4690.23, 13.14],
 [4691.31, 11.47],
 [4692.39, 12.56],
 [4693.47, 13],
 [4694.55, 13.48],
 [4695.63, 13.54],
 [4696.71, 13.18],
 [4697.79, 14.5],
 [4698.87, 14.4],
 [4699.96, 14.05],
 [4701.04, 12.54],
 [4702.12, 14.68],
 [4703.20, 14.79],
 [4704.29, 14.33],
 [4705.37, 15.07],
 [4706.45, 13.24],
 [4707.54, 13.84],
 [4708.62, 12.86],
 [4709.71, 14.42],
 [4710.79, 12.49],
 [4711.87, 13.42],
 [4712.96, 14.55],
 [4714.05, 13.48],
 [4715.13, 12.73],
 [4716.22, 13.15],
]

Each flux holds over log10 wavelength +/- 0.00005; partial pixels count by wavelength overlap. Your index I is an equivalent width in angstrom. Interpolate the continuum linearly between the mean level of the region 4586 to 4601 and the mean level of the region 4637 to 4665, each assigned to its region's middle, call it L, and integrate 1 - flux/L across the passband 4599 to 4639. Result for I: 3.8 angstrom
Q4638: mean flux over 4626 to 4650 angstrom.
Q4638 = 13.1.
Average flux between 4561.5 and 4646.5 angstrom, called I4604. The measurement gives 12.3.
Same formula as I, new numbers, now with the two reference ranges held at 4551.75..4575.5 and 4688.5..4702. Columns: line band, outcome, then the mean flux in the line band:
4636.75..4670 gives -0.1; 13.4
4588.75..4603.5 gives 2.0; 11.6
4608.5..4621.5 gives 2.0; 11.3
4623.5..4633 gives 0.3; 12.9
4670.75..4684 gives -0.4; 13.7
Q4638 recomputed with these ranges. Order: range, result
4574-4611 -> 11.7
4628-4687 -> 13.3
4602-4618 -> 10.2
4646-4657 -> 13.5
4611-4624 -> 11.8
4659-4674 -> 13.3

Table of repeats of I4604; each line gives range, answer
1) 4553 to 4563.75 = 13.3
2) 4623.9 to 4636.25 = 12.7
